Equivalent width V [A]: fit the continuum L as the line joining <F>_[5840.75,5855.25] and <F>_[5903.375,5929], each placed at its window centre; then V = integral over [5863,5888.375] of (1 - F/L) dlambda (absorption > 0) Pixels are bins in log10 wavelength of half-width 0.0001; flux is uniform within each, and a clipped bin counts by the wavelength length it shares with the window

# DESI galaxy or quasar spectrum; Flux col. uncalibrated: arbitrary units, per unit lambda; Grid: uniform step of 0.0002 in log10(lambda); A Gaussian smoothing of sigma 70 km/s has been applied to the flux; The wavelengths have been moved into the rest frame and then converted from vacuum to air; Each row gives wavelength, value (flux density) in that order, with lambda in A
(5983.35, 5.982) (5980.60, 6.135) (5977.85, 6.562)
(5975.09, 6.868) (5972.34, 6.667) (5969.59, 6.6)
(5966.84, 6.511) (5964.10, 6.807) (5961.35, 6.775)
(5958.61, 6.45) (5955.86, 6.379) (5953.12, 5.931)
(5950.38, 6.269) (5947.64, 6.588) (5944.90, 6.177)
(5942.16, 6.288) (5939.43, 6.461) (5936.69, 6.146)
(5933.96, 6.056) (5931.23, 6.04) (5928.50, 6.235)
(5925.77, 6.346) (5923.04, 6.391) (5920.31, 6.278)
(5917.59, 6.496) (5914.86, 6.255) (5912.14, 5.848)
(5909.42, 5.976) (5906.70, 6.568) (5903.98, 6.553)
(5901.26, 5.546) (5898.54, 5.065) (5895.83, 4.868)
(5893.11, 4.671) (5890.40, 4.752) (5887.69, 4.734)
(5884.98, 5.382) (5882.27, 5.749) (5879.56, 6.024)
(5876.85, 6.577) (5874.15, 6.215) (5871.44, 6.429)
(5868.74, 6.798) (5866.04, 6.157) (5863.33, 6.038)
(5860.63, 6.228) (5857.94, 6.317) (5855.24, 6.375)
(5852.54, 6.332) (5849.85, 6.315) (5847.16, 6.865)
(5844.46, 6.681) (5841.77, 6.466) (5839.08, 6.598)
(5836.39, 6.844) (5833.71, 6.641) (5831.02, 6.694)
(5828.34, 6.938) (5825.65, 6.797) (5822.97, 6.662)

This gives 1.51 A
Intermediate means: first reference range 6.52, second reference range 6.29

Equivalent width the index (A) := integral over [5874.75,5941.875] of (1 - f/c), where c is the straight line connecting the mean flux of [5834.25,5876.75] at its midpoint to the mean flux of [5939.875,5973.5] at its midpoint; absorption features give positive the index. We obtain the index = 5.9 A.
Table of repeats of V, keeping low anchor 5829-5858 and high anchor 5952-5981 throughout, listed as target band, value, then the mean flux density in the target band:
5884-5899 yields 3.8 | 4.89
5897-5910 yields 1.3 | 5.92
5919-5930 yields 0.4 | 6.31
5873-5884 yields 0.8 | 6.11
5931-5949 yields 0.8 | 6.26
